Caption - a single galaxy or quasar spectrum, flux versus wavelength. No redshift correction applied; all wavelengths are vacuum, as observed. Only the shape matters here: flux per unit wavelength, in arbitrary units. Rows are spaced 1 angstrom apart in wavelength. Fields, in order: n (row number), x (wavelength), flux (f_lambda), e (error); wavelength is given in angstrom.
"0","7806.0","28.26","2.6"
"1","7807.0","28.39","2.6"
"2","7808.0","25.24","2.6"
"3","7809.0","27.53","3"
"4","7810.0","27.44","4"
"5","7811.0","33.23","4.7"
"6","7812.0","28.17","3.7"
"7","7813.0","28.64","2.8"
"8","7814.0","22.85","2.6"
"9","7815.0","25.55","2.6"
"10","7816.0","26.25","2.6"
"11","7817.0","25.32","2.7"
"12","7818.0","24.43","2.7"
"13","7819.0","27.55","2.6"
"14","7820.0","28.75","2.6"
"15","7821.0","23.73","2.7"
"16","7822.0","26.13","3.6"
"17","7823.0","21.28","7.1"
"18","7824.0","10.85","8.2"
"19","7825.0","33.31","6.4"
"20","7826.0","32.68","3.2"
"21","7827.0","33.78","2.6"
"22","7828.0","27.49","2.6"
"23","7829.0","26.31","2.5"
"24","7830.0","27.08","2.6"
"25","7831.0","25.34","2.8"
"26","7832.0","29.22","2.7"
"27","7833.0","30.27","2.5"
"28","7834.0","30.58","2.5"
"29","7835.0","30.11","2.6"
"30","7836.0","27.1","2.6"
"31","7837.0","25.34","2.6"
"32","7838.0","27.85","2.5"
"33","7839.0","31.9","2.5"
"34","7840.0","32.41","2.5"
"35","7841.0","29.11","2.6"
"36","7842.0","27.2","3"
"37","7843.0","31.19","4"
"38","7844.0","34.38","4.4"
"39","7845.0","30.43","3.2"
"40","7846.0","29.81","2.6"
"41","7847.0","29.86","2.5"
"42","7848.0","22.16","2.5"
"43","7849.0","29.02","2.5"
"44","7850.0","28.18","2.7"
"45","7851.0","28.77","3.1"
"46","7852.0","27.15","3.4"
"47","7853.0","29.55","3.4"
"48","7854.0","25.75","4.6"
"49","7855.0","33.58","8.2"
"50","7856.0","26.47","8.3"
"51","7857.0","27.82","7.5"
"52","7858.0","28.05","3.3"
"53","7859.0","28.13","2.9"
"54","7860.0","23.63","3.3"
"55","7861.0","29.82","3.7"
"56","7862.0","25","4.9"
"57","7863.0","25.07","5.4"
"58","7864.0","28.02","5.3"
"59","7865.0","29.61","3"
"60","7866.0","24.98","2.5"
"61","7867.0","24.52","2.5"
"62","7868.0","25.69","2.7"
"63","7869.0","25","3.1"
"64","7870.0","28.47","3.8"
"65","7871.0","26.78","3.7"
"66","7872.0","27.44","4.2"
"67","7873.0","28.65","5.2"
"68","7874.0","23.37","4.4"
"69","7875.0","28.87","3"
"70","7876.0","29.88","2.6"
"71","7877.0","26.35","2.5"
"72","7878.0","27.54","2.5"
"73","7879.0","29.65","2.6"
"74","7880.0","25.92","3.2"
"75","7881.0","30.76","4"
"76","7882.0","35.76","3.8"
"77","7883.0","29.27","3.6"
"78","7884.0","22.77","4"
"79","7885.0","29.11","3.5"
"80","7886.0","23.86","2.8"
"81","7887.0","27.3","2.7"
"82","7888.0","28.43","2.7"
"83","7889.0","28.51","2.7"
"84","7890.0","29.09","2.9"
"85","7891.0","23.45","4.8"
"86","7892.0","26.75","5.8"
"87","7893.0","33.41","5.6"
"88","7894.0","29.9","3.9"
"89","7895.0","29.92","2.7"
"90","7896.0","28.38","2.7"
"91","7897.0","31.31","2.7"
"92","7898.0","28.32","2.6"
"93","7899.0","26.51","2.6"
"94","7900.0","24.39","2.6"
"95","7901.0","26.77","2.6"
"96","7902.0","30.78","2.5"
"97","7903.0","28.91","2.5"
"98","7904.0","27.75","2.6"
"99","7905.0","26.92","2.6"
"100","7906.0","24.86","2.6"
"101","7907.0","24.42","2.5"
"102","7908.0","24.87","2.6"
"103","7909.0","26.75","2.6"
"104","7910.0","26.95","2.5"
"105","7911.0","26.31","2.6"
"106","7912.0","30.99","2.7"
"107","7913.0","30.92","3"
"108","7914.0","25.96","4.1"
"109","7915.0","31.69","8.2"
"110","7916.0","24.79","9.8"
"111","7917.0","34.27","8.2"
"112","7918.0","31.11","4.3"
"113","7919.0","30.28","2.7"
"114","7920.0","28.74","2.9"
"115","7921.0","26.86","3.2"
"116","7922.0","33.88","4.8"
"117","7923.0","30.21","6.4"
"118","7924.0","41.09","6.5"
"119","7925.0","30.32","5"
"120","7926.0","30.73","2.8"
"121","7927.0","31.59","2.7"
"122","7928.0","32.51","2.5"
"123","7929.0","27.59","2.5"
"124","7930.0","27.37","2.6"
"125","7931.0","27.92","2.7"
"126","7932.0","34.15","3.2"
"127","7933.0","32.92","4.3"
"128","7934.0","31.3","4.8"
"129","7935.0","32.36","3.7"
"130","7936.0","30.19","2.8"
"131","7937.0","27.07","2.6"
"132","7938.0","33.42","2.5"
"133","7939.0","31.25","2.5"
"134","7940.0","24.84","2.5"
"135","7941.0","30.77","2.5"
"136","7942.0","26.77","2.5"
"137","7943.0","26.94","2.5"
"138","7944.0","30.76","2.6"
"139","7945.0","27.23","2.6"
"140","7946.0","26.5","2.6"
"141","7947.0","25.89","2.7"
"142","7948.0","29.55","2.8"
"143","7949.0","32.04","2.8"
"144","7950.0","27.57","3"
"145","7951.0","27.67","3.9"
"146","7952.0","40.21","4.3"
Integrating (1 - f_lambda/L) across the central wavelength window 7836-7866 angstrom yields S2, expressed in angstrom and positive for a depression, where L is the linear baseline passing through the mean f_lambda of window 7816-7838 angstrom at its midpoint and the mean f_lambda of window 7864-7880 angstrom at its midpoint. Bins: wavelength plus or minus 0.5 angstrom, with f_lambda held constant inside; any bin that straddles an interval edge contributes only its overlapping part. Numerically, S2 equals -1.5 angstrom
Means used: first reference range 27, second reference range 27.1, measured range 28.4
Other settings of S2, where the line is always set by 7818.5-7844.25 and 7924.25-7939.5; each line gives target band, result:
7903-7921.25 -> 1.4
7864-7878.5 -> 1.1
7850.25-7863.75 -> 0.5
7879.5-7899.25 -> 0.8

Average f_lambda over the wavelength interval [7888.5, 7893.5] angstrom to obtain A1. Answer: 28.2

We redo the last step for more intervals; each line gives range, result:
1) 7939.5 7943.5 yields 27.3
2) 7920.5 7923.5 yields 30.3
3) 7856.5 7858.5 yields 27.9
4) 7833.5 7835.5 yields 30.3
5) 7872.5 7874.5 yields 26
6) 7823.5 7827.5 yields 27.7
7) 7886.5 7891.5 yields 27.4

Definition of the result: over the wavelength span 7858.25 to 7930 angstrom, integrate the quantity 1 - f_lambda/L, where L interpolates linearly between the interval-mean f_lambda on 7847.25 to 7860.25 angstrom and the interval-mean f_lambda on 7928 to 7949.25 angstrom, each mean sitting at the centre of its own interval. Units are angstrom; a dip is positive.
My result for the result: 0.6 angstrom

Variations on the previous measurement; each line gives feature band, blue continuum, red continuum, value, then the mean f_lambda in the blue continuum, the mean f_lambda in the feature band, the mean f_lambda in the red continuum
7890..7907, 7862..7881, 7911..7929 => 0.66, 27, 27.9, 30.7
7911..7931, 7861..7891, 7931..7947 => -0.99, 27.4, 30.4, 29.6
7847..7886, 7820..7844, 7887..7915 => 0.59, 28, 27.5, 27.9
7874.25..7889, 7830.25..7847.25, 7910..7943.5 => 0.81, 29.5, 28.2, 30.2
